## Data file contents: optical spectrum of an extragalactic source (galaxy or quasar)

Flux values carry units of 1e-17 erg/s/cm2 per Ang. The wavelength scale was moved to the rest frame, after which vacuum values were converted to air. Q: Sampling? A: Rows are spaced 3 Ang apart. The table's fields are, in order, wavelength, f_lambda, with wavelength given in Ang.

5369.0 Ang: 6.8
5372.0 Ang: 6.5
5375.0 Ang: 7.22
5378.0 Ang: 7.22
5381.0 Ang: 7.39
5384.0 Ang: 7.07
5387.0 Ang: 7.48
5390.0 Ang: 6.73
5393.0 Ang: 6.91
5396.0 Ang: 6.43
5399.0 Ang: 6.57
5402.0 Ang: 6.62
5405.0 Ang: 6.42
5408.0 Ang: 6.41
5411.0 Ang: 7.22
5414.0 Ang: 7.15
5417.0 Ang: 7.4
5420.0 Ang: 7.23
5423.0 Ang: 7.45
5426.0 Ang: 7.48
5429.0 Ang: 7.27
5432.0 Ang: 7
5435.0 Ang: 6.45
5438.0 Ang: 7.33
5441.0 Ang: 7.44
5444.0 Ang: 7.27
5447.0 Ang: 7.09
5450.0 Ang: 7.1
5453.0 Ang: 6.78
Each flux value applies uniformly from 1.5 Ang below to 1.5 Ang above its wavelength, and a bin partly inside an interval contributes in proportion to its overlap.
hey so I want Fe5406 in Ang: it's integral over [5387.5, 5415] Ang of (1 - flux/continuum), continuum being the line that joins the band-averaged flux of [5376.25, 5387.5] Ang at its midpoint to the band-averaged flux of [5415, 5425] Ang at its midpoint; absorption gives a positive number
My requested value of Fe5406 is 2.17 Ang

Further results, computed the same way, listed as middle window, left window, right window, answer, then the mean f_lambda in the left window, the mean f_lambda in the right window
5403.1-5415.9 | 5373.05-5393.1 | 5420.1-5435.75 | 0.62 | 7.15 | 7.17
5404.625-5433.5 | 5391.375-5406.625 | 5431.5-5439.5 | -1.53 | 6.59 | 6.92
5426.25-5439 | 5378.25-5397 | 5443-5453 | 0.05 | 7.03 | 7.09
